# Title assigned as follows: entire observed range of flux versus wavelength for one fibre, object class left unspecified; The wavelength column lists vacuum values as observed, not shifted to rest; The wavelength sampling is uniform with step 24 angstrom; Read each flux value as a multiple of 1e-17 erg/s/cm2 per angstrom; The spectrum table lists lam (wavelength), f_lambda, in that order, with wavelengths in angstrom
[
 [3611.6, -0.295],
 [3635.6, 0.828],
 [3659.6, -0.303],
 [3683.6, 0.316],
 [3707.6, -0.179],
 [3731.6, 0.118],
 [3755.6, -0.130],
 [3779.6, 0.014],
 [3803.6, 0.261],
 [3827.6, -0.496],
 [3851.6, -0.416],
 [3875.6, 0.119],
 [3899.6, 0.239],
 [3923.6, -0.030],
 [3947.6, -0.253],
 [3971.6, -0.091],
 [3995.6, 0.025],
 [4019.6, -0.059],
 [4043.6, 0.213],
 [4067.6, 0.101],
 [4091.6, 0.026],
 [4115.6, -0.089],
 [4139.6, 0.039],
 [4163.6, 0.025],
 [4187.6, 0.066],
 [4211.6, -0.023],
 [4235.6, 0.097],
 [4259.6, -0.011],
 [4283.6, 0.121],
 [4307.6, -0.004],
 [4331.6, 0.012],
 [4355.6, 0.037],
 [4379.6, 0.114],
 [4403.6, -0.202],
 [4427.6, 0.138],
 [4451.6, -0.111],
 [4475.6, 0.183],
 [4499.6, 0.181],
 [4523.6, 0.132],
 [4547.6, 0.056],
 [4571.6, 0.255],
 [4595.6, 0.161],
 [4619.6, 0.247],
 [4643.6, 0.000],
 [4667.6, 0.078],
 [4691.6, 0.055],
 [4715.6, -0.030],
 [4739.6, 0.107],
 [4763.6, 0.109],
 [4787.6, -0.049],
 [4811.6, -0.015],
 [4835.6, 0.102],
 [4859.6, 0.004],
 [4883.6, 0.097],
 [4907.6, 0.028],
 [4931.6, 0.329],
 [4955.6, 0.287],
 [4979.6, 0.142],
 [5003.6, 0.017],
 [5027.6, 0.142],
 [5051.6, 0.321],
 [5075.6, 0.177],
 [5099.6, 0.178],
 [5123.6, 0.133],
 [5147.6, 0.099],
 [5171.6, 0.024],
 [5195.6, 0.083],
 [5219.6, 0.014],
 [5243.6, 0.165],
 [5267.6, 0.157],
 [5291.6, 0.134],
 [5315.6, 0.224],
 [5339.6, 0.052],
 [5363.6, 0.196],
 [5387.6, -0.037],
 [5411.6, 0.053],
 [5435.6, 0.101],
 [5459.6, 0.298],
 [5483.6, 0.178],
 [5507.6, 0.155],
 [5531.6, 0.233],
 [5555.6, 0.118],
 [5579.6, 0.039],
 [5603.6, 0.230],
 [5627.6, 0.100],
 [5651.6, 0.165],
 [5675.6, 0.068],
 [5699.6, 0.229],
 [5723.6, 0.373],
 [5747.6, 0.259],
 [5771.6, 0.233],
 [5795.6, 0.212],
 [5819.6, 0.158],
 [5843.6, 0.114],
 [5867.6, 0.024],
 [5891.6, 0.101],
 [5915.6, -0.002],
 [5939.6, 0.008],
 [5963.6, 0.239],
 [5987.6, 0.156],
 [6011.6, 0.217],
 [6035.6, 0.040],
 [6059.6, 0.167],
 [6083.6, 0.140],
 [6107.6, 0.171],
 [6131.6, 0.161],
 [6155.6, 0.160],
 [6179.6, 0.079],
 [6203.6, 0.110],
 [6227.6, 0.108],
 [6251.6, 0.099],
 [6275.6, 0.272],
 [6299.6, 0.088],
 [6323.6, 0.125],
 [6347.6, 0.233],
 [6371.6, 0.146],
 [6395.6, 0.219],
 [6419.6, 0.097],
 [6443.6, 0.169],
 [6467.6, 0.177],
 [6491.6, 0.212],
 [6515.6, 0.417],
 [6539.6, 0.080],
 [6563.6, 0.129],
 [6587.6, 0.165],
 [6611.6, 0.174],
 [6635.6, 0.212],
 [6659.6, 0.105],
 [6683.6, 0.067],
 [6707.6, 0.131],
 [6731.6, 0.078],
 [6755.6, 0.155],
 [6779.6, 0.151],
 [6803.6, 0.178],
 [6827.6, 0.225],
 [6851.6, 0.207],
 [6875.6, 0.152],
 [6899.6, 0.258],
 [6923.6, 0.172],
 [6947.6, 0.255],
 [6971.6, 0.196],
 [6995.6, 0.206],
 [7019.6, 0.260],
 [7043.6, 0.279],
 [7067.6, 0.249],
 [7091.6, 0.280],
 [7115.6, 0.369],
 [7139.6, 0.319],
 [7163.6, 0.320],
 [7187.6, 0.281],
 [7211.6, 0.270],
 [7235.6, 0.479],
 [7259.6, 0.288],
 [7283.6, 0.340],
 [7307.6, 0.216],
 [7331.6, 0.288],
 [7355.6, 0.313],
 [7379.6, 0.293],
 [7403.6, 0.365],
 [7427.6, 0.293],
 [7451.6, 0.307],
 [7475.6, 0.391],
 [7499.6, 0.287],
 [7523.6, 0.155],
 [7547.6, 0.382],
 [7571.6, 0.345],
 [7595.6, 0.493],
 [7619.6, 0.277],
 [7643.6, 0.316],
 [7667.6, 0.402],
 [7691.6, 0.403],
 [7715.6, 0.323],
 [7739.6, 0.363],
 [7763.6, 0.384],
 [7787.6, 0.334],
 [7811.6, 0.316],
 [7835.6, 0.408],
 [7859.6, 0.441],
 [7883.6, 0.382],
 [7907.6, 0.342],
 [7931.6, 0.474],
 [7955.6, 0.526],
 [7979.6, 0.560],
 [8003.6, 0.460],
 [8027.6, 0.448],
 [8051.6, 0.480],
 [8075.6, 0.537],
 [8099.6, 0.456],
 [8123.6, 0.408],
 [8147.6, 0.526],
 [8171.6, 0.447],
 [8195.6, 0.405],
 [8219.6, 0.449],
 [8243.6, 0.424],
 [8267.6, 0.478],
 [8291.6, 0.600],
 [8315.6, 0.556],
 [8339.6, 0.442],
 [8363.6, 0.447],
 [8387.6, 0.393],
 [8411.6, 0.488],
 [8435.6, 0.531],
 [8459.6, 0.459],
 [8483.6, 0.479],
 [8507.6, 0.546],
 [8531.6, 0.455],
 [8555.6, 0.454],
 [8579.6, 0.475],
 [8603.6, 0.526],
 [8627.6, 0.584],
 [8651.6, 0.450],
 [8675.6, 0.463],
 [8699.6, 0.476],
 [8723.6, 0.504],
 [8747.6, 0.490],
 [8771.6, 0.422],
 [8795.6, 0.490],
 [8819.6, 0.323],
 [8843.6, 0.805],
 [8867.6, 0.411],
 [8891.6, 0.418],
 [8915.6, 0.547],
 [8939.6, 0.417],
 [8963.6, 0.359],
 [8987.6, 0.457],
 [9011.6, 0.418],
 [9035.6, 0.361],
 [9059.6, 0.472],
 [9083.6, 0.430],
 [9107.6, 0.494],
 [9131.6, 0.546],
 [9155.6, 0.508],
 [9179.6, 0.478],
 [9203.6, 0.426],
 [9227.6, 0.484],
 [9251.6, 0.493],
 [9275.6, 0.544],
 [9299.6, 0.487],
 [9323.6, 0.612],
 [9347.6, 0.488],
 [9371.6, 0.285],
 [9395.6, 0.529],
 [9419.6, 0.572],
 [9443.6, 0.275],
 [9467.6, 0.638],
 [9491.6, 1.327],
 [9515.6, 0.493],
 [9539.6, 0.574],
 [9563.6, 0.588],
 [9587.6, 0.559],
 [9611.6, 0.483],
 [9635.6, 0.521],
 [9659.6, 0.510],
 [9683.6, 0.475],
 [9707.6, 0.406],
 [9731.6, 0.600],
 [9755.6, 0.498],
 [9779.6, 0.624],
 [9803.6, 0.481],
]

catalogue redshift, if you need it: 0.746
